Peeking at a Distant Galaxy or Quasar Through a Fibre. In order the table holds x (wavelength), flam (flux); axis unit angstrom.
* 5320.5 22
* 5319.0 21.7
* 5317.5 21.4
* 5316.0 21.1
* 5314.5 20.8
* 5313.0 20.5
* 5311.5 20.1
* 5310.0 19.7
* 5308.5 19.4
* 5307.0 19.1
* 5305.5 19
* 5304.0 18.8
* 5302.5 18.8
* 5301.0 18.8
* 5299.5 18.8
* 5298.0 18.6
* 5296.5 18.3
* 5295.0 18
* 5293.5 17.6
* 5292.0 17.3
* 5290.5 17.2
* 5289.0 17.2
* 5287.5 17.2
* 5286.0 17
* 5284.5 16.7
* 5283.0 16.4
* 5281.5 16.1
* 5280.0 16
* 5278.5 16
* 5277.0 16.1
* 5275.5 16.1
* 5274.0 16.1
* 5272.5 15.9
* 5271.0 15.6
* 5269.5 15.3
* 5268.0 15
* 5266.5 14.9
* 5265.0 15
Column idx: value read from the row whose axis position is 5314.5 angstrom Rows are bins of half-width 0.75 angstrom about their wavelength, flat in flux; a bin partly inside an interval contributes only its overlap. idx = 20.8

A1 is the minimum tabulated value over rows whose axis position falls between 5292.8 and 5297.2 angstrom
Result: 17.6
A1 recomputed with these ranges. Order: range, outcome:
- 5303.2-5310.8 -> 18.8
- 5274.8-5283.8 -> 16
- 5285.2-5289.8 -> 17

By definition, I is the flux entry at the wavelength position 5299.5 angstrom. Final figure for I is 18.8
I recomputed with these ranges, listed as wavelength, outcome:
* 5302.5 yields 18.8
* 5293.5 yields 17.6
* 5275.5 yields 16.1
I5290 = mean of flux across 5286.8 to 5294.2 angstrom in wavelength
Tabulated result 17.3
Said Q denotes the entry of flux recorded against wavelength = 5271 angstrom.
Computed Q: 15.6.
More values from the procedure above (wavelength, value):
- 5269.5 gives 15.3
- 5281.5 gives 16.1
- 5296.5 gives 18.3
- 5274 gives 16.1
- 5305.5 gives 19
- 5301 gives 18.8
